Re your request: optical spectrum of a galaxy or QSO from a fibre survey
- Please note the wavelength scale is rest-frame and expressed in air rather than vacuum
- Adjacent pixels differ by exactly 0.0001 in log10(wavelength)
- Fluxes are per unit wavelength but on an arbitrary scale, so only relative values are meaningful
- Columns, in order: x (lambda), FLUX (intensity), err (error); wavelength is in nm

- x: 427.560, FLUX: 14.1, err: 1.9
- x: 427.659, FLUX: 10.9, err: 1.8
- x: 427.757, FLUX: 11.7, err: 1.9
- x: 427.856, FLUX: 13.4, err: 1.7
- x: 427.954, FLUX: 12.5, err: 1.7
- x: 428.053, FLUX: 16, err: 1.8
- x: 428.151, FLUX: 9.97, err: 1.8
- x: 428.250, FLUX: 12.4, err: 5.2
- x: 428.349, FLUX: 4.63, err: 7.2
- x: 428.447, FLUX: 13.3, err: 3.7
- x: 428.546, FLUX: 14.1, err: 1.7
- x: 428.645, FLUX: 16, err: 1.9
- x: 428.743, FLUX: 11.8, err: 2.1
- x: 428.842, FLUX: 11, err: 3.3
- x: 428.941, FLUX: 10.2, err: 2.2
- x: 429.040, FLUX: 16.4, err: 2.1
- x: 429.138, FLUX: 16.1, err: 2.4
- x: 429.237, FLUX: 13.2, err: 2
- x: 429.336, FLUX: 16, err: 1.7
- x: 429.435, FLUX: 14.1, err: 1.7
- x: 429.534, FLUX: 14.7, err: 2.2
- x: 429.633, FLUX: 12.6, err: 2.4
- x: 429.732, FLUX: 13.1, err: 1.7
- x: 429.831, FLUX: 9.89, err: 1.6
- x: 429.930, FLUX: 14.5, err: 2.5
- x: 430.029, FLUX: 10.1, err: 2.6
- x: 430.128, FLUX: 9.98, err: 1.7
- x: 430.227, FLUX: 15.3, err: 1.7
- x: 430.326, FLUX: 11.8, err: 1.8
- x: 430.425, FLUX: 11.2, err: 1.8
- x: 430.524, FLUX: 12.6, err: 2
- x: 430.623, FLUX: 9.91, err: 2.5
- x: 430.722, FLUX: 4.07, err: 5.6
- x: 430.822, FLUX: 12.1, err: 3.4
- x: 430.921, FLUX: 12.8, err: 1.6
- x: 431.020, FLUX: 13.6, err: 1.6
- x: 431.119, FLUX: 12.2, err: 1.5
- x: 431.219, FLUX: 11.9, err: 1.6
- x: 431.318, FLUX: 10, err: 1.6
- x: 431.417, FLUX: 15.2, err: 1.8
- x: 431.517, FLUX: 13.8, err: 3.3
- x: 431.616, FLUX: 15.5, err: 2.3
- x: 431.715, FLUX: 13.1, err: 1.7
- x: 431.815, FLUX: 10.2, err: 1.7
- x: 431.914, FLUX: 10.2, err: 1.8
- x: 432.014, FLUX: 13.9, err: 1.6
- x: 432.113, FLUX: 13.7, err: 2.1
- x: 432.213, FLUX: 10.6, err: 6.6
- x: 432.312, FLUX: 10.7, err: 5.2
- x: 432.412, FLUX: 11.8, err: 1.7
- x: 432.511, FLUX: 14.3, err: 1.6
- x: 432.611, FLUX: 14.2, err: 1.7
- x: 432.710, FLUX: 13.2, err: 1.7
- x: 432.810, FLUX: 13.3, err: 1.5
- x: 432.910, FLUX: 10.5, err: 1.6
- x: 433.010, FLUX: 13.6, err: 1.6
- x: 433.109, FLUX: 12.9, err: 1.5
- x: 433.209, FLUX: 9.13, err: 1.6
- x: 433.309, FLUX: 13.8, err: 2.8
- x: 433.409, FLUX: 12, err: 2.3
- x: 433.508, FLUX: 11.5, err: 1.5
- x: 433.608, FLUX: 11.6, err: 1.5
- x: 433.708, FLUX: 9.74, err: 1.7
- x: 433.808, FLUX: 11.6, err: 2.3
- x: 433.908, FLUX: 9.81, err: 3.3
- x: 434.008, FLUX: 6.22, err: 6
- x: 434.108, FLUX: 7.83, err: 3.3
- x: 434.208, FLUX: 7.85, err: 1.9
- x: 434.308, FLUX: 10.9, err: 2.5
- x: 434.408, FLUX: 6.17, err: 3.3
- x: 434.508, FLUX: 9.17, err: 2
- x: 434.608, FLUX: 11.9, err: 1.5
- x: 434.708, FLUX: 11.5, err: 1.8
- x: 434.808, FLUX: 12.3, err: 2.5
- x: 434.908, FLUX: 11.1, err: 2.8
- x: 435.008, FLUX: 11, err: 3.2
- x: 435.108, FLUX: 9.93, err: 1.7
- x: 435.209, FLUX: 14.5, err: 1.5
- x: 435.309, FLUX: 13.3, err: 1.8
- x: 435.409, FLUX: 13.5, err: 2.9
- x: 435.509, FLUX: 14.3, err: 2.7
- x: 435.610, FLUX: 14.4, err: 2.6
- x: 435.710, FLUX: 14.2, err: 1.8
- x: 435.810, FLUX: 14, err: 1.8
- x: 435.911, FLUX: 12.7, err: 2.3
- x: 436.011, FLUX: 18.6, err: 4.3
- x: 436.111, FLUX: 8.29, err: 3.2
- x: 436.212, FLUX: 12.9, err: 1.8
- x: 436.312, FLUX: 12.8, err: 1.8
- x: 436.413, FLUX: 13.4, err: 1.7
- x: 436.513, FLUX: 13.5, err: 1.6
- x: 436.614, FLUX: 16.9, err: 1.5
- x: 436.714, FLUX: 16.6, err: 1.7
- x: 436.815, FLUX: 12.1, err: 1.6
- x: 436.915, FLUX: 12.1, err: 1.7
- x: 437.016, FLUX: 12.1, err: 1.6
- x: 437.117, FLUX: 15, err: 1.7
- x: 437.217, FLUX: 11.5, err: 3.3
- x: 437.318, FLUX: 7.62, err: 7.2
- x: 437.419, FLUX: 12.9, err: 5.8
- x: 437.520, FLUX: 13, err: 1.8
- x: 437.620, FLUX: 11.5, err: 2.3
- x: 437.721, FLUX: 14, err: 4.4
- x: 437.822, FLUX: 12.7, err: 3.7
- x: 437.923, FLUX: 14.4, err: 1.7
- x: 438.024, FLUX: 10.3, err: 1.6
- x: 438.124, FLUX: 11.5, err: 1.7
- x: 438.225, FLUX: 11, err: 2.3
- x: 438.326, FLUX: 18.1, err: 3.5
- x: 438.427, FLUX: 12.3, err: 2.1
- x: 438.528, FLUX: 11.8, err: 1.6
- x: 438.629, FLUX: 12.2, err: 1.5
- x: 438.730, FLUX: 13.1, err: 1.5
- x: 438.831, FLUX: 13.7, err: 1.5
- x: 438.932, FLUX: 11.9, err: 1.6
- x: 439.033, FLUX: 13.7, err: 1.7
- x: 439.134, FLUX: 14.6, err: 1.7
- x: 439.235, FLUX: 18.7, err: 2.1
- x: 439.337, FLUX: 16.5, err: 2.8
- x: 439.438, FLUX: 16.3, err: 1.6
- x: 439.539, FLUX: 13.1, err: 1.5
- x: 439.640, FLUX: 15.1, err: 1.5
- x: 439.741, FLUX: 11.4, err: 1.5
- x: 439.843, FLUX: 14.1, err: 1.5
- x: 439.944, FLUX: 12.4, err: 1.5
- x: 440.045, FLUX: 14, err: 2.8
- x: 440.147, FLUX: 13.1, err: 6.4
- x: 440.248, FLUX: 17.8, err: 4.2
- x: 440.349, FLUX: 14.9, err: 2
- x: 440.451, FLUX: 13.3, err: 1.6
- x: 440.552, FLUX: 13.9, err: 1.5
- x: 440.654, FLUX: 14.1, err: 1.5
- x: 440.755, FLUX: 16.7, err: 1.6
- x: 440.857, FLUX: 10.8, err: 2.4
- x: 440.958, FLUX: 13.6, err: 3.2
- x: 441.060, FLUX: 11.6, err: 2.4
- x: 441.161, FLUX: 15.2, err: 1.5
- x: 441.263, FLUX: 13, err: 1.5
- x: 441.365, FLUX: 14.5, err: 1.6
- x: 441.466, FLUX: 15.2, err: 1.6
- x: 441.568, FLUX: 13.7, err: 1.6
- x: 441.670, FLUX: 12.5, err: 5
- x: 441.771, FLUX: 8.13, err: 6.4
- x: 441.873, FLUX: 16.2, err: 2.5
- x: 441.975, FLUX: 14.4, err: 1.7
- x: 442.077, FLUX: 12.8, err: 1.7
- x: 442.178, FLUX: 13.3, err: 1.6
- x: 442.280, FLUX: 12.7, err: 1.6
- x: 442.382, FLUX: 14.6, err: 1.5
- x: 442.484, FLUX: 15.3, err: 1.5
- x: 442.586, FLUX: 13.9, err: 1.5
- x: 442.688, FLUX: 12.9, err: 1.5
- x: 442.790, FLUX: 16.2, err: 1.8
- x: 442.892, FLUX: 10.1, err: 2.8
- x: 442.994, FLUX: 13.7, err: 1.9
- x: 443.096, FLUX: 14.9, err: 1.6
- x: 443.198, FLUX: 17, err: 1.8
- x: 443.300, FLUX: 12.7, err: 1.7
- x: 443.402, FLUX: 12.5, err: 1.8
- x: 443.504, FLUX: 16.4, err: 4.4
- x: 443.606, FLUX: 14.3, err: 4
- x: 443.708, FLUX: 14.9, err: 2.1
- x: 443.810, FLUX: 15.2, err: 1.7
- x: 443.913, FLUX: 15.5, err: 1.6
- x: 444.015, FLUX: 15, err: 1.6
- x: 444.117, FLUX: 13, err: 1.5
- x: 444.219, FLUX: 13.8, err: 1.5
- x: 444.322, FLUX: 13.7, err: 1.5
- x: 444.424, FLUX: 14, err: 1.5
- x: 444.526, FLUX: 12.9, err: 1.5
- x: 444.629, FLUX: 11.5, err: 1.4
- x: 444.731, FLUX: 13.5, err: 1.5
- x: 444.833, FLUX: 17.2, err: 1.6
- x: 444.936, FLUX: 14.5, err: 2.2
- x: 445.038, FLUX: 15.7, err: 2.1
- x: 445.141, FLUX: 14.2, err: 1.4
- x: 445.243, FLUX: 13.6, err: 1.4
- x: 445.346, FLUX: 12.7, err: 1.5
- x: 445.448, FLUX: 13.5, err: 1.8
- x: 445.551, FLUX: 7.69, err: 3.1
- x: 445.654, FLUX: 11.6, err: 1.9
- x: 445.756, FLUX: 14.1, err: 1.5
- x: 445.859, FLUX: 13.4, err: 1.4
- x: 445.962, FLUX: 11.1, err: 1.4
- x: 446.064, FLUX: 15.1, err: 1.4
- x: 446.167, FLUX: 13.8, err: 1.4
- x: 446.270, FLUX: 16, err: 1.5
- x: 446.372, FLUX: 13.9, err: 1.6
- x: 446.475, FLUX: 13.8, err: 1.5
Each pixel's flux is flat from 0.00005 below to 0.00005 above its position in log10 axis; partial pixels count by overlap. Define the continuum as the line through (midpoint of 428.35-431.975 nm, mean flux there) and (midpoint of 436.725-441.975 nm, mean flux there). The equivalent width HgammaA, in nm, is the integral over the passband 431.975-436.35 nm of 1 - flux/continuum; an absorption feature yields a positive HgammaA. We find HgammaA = 0.36 nm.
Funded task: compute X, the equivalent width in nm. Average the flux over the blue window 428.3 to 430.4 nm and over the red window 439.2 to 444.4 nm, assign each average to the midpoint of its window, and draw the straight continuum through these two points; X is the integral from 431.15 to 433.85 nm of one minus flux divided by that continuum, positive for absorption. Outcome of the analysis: 0.17 nm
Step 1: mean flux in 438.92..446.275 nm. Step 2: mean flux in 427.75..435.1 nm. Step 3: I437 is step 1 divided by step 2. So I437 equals 1.17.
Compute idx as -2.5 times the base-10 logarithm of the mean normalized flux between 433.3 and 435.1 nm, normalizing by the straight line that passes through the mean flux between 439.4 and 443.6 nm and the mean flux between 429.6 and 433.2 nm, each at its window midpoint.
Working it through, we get 0.23 mag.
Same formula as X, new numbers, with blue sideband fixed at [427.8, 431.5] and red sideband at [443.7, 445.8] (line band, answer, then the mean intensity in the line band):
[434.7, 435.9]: 0.00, 12.9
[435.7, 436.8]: -0.08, 13.9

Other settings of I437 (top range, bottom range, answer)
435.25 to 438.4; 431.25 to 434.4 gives 1.14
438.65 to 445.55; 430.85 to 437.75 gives 1.14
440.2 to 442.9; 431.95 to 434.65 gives 1.24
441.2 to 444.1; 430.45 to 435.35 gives 1.22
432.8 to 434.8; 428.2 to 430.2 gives 0.83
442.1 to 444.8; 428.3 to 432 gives 1.13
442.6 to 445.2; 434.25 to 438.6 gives 1.13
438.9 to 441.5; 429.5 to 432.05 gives 1.18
